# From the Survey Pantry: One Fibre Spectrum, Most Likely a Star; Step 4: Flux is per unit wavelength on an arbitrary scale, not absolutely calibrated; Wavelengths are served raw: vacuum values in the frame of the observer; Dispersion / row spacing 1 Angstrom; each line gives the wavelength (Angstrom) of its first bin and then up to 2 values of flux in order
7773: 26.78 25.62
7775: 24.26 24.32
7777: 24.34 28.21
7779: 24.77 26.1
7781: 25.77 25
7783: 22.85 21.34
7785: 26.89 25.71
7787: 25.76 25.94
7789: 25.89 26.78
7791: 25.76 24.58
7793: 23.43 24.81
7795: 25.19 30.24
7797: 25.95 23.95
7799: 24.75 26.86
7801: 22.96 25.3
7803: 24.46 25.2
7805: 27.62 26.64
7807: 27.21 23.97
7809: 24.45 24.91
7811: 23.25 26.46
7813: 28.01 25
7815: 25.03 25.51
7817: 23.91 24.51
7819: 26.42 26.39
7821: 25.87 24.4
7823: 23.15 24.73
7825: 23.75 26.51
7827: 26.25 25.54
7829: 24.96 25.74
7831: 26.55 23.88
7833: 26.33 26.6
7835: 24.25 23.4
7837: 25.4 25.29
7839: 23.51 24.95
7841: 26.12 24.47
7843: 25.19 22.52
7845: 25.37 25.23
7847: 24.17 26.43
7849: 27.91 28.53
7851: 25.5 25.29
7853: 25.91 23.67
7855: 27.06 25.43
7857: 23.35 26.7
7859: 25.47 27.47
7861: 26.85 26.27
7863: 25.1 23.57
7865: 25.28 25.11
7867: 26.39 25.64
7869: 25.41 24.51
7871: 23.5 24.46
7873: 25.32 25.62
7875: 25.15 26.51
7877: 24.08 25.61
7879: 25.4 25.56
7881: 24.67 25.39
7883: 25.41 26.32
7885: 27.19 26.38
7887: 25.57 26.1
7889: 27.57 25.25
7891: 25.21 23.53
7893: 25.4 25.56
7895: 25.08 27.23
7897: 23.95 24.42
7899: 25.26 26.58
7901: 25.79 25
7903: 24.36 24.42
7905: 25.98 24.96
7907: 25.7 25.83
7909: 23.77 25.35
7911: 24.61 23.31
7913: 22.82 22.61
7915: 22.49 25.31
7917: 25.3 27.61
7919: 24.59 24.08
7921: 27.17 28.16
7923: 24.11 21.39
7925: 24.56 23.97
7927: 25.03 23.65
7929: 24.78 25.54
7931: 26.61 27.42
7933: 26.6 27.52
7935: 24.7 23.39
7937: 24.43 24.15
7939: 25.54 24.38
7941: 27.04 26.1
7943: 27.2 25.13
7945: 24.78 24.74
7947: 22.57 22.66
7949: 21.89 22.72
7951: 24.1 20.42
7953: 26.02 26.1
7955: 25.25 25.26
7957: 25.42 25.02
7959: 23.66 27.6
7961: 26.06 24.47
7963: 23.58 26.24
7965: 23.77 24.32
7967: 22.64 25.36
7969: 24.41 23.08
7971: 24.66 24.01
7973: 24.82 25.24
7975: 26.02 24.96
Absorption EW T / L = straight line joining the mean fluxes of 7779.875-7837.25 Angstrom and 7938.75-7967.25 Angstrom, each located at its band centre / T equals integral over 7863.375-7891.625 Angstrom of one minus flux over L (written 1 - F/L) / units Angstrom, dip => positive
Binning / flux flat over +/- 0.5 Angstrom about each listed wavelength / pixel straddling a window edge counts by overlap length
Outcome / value -0.5 Angstrom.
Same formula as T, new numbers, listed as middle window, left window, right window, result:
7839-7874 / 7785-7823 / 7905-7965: -0.2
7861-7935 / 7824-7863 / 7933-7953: -0.9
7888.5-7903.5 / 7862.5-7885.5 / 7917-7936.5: 0.0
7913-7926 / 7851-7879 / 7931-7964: 0.2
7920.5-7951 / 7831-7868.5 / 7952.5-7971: 0.1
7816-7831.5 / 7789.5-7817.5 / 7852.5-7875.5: 0.1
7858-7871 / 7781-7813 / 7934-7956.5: -0.3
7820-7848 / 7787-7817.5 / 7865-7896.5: 0.5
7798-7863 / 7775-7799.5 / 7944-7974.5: -0.7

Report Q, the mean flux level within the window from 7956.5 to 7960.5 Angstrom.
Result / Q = 25.4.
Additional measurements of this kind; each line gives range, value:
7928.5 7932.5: 26.1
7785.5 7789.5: 25.8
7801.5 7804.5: 25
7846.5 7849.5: 26.2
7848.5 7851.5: 27.3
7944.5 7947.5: 24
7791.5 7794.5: 24.3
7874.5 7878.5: 25.3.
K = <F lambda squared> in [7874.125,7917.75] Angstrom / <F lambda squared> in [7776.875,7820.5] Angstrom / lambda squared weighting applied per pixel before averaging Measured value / 1.0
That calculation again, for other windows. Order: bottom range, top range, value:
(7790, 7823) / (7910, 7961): 1.01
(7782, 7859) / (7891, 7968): 1.01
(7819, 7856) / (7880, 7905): 1.02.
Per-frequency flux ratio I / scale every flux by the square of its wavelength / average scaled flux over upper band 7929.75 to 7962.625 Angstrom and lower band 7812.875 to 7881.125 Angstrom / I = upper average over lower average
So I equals 1.01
